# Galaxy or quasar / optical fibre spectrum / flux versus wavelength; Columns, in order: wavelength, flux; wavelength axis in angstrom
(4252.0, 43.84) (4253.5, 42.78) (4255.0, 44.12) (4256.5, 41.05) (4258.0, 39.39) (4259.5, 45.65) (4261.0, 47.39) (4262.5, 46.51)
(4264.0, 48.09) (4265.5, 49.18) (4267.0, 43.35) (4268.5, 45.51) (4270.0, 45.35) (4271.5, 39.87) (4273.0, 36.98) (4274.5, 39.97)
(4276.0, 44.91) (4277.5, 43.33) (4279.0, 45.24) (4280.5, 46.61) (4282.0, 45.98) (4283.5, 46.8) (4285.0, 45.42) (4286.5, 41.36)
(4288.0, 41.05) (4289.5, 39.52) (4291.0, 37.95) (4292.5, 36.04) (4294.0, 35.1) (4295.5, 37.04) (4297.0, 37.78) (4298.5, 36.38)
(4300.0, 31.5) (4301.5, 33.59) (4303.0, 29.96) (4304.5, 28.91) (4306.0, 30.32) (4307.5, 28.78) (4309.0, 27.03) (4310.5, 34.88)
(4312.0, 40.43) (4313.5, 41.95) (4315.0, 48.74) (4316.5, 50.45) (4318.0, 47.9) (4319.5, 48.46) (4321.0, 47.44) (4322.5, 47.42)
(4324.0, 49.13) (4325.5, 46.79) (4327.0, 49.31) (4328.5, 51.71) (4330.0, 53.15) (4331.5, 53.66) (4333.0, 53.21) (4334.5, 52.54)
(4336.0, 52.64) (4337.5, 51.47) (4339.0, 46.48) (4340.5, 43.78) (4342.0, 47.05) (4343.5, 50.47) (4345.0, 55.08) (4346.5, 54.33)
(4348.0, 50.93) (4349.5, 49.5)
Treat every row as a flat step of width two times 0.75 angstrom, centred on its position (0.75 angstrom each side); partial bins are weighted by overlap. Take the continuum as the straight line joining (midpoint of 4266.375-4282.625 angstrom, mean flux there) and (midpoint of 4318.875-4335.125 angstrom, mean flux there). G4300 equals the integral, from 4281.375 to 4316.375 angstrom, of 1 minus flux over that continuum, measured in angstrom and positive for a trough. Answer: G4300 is 6.8 angstrom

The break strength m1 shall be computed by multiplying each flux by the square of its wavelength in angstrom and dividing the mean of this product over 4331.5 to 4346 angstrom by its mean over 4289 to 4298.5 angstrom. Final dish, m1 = 1.39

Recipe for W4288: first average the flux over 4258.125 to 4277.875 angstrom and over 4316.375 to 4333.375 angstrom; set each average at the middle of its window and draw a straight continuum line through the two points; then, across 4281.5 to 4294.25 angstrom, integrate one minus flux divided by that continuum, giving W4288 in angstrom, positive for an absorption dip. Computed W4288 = 1.37 angstrom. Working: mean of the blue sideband 44.2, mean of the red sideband 49.8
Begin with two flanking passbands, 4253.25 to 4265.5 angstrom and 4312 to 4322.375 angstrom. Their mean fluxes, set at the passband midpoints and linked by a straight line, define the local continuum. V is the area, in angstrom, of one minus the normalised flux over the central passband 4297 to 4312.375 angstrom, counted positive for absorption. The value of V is 4.7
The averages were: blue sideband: 44.7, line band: 32.2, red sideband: 47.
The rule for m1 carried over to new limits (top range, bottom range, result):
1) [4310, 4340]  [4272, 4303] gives 1.24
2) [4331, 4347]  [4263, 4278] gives 1.20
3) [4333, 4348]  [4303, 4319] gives 1.36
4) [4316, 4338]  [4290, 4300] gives 1.40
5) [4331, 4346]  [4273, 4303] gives 1.30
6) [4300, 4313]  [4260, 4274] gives 0.73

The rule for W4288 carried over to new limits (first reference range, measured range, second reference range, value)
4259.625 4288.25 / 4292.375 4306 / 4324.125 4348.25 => 3.8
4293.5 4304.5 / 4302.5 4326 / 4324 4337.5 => 1.2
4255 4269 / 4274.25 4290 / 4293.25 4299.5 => -1.5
